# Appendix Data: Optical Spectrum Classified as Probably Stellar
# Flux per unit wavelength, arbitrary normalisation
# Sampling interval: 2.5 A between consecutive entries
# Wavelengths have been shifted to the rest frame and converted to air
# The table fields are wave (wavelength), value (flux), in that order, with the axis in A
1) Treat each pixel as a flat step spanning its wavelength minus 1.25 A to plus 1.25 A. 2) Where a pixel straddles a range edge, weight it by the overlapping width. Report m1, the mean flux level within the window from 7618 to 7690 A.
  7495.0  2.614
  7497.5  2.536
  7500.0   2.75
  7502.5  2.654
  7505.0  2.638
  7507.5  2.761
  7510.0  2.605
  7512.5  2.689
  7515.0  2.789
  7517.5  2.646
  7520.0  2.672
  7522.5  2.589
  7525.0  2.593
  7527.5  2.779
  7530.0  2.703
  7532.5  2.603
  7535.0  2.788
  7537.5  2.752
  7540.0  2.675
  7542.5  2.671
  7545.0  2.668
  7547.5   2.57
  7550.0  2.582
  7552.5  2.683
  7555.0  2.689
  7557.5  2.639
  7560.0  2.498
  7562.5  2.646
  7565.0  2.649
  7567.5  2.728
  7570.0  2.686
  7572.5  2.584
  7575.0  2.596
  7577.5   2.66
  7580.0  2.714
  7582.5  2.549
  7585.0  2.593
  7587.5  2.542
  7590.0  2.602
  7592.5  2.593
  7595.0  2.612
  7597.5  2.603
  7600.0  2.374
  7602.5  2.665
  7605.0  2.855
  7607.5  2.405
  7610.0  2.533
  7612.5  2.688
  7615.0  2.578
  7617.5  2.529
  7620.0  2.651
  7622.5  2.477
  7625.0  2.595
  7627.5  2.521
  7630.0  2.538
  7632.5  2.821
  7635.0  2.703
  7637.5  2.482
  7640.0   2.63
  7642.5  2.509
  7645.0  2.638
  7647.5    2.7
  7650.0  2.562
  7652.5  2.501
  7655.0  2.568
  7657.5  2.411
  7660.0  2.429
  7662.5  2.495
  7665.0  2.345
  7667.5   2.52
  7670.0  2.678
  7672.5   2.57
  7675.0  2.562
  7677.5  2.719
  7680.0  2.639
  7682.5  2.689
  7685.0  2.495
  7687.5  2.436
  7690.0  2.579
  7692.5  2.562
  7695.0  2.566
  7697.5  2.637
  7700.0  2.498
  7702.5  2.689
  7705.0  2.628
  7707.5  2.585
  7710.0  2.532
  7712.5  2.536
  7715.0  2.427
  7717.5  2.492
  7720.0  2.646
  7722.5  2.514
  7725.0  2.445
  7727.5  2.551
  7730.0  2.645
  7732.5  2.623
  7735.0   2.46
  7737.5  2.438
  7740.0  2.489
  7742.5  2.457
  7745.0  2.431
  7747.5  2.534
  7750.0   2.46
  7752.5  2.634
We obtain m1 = 2.57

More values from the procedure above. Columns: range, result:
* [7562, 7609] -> 2.61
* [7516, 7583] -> 2.65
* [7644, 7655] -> 2.6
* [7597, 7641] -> 2.59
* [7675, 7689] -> 2.59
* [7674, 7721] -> 2.57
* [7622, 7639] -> 2.6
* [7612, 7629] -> 2.57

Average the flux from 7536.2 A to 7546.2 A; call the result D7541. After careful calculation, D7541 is 2.69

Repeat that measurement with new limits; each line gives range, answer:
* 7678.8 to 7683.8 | 2.66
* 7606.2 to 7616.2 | 2.55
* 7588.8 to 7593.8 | 2.6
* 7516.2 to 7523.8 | 2.64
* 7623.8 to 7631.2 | 2.55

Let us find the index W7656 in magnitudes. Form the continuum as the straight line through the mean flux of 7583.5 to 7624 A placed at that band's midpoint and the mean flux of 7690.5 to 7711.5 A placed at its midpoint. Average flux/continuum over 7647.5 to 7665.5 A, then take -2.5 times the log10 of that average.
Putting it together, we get 0.04 mag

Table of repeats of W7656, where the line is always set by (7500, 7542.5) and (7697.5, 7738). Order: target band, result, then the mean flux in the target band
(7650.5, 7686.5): 0.017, 2.54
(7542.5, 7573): 0.009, 2.64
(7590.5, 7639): 0.012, 2.59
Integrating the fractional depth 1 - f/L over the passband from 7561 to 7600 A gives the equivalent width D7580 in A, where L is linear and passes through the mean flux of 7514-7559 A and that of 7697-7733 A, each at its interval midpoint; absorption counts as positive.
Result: 0.42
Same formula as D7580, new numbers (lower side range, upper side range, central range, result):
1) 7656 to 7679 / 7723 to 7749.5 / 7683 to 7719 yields -0.5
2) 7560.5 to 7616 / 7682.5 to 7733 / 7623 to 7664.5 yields 0.4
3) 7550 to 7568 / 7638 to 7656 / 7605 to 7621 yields 0.1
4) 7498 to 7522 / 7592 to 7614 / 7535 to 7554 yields -0.1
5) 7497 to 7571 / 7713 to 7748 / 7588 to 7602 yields 0.3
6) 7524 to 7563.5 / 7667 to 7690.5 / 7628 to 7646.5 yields 0.0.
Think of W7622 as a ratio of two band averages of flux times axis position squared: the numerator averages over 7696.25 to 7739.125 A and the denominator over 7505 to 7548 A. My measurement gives 1.00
